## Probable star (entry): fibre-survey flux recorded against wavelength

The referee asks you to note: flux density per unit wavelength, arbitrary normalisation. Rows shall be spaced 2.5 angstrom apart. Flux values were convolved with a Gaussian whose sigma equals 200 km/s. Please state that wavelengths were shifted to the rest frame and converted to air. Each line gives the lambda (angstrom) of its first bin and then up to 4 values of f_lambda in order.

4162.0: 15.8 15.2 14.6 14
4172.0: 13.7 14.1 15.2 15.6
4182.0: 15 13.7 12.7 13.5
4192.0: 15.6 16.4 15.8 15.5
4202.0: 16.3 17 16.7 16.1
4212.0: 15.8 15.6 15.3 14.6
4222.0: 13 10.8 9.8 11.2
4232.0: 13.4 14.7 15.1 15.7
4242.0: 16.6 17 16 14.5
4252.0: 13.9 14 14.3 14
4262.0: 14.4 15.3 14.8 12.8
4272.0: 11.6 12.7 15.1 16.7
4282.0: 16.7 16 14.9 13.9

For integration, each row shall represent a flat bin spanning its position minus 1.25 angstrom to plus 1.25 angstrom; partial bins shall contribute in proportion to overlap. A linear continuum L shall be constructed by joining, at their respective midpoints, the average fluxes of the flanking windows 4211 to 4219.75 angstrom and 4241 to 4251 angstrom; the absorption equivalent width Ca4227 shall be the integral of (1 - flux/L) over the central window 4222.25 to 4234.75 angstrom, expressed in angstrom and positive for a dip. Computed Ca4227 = 3.03 angstrom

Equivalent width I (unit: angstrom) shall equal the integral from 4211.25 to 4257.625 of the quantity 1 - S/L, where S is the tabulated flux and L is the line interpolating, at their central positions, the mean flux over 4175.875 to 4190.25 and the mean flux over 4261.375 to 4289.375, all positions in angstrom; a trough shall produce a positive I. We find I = 0.7 angstrom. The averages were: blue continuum 14.3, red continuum 14.6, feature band 14.3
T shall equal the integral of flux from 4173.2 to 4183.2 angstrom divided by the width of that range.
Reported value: 15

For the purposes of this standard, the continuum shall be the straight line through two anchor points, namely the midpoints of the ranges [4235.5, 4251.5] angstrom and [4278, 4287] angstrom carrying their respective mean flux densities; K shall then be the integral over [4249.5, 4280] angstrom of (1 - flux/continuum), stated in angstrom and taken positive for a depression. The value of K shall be 3.62 angstrom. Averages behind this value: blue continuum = 15.7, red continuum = 16.2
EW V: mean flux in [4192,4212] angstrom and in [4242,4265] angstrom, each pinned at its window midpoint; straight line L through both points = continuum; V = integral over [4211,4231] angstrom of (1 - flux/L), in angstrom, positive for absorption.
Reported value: 3.2 angstrom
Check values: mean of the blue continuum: 16.2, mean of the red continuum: 14.9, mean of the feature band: 13.2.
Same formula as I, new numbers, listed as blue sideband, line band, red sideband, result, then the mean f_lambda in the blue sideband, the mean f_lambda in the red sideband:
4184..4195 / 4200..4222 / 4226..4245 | -2.4 angstrom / 14.3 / 14.1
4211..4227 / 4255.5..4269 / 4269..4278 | -1.3 angstrom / 13.8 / 13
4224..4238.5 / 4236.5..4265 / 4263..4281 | -3.6 angstrom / 12.6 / 14.2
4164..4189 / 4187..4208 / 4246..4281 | -2.0 angstrom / 14.3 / 14.3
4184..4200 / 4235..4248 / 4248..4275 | -1.7 angstrom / 14.8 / 13.9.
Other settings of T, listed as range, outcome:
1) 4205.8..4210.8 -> 16.4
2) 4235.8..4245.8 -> 16.1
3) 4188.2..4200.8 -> 15.4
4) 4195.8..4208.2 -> 16.3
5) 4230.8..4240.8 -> 14.7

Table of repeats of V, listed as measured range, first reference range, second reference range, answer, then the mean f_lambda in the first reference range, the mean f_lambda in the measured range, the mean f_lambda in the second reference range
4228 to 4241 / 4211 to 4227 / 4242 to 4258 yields 0.4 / 13.8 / 14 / 15.1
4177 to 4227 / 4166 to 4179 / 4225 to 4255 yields -1.9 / 14.4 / 14.9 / 14.2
